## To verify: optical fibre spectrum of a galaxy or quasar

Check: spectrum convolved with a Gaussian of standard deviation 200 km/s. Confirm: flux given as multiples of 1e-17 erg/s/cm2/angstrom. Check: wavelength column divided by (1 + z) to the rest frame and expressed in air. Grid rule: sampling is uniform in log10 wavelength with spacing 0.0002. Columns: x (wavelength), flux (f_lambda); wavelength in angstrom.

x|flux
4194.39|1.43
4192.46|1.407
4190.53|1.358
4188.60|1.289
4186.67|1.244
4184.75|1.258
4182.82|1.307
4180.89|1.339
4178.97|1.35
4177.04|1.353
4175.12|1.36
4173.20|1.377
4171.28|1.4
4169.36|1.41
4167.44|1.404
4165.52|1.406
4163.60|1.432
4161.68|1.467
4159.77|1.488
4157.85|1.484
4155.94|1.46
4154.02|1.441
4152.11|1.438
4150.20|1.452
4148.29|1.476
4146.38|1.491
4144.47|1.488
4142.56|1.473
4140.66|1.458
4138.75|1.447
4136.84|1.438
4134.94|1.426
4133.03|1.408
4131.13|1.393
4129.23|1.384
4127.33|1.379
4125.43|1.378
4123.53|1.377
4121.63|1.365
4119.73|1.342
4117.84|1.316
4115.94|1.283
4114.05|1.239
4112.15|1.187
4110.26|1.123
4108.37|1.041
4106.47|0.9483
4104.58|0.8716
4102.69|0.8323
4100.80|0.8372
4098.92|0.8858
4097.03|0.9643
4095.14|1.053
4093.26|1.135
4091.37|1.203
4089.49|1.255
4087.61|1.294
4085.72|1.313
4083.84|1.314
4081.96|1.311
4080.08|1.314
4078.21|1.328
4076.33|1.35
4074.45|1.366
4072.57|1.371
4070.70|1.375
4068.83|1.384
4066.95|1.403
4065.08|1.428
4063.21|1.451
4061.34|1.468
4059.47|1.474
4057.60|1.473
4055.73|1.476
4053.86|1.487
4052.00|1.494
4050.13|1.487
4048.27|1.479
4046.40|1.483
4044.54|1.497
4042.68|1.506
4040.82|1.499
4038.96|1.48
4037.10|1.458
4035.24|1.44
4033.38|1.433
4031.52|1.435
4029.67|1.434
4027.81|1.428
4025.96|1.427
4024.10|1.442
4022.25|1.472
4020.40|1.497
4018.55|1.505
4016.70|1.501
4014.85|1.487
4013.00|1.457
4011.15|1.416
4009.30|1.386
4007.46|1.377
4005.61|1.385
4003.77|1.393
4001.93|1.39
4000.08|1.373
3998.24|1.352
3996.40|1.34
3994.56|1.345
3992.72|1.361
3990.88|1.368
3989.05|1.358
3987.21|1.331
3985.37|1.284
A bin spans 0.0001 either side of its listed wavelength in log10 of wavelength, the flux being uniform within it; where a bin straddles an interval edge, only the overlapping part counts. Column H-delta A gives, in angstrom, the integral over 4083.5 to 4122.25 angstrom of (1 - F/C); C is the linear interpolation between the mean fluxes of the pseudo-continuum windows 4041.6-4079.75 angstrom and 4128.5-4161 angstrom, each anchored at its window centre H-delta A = 8.5 angstrom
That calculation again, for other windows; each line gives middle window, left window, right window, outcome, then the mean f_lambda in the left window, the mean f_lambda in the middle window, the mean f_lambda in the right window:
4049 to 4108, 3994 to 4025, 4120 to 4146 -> 6.28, 1.42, 1.27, 1.42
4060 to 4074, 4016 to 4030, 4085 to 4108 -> -2.28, 1.46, 1.41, 1.05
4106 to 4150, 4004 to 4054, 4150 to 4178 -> 2.60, 1.46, 1.35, 1.42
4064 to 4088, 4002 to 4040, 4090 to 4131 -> -1.62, 1.44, 1.35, 1.16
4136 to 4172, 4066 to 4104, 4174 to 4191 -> -4.61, 1.21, 1.45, 1.32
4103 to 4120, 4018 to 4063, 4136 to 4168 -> 3.84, 1.47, 1.13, 1.46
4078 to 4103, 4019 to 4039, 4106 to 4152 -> 4.37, 1.45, 1.15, 1.35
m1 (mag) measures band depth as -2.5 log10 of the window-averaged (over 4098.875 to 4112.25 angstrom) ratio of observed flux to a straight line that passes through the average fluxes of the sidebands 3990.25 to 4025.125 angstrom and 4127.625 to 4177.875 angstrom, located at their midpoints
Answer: 0.43 mag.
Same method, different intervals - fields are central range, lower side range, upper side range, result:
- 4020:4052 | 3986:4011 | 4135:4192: -0.068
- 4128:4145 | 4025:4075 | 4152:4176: 0.000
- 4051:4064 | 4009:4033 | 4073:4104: -0.136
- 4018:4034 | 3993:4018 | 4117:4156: -0.037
